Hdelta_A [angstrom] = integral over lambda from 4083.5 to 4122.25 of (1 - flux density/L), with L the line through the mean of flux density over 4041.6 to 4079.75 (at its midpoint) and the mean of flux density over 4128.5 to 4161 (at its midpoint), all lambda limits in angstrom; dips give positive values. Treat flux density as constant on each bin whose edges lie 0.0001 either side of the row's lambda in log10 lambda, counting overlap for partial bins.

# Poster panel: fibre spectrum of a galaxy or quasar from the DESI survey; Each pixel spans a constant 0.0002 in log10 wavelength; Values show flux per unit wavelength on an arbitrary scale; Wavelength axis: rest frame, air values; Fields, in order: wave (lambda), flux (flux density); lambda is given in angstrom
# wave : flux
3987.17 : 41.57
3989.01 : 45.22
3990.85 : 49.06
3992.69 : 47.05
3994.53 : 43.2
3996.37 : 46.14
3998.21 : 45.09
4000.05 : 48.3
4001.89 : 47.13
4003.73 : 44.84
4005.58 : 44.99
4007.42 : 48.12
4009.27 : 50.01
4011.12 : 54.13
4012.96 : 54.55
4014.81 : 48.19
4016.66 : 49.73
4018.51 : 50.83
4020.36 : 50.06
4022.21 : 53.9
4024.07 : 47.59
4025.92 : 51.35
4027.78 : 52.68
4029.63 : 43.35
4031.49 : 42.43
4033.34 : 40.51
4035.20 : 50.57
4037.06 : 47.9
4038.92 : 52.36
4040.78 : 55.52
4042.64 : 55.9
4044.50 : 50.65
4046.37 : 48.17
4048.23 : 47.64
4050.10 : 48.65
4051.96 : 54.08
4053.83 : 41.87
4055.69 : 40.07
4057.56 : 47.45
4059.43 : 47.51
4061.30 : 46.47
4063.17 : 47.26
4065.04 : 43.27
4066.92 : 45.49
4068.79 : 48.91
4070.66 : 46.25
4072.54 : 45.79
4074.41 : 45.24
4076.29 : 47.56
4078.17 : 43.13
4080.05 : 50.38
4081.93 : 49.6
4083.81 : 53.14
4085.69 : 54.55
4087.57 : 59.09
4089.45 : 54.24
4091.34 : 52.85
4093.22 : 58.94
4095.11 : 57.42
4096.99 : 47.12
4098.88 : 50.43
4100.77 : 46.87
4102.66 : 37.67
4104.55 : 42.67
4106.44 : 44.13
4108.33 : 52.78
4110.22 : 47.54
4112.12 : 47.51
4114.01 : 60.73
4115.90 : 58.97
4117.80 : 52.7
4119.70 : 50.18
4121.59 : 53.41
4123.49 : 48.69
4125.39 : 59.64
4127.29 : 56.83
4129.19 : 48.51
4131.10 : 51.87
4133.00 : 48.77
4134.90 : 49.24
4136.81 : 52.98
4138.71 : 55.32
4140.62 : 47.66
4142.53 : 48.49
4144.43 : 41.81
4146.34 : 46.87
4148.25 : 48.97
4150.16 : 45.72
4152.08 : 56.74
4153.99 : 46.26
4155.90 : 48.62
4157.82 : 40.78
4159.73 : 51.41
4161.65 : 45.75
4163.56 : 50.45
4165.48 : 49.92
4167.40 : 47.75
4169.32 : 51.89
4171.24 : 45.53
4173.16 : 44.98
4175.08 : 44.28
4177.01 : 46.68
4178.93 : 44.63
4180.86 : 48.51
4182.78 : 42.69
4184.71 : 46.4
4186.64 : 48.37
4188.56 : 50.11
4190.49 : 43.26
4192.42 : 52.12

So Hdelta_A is -2.9 angstrom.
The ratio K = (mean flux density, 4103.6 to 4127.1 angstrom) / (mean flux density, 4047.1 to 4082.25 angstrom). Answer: 1.1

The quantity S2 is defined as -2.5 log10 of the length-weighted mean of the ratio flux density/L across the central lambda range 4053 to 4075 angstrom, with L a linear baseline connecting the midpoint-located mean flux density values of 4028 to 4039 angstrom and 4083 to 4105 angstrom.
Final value 0.08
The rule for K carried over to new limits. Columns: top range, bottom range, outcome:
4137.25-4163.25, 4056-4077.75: 1.04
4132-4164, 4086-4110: 0.96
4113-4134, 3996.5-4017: 1.11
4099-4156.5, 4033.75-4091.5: 1.02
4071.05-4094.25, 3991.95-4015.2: 1.07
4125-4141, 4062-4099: 1.04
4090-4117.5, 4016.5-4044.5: 1.02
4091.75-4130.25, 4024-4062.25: 1.06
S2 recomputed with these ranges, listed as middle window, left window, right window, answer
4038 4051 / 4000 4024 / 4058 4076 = -0.079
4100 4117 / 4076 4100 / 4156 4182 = 0.046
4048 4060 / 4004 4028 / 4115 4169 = 0.079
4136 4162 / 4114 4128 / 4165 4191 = 0.053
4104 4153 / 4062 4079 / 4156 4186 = -0.097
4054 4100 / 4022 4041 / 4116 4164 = 0.000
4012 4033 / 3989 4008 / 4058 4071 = -0.066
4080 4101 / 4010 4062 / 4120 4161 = -0.078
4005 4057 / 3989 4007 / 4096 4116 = -0.052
